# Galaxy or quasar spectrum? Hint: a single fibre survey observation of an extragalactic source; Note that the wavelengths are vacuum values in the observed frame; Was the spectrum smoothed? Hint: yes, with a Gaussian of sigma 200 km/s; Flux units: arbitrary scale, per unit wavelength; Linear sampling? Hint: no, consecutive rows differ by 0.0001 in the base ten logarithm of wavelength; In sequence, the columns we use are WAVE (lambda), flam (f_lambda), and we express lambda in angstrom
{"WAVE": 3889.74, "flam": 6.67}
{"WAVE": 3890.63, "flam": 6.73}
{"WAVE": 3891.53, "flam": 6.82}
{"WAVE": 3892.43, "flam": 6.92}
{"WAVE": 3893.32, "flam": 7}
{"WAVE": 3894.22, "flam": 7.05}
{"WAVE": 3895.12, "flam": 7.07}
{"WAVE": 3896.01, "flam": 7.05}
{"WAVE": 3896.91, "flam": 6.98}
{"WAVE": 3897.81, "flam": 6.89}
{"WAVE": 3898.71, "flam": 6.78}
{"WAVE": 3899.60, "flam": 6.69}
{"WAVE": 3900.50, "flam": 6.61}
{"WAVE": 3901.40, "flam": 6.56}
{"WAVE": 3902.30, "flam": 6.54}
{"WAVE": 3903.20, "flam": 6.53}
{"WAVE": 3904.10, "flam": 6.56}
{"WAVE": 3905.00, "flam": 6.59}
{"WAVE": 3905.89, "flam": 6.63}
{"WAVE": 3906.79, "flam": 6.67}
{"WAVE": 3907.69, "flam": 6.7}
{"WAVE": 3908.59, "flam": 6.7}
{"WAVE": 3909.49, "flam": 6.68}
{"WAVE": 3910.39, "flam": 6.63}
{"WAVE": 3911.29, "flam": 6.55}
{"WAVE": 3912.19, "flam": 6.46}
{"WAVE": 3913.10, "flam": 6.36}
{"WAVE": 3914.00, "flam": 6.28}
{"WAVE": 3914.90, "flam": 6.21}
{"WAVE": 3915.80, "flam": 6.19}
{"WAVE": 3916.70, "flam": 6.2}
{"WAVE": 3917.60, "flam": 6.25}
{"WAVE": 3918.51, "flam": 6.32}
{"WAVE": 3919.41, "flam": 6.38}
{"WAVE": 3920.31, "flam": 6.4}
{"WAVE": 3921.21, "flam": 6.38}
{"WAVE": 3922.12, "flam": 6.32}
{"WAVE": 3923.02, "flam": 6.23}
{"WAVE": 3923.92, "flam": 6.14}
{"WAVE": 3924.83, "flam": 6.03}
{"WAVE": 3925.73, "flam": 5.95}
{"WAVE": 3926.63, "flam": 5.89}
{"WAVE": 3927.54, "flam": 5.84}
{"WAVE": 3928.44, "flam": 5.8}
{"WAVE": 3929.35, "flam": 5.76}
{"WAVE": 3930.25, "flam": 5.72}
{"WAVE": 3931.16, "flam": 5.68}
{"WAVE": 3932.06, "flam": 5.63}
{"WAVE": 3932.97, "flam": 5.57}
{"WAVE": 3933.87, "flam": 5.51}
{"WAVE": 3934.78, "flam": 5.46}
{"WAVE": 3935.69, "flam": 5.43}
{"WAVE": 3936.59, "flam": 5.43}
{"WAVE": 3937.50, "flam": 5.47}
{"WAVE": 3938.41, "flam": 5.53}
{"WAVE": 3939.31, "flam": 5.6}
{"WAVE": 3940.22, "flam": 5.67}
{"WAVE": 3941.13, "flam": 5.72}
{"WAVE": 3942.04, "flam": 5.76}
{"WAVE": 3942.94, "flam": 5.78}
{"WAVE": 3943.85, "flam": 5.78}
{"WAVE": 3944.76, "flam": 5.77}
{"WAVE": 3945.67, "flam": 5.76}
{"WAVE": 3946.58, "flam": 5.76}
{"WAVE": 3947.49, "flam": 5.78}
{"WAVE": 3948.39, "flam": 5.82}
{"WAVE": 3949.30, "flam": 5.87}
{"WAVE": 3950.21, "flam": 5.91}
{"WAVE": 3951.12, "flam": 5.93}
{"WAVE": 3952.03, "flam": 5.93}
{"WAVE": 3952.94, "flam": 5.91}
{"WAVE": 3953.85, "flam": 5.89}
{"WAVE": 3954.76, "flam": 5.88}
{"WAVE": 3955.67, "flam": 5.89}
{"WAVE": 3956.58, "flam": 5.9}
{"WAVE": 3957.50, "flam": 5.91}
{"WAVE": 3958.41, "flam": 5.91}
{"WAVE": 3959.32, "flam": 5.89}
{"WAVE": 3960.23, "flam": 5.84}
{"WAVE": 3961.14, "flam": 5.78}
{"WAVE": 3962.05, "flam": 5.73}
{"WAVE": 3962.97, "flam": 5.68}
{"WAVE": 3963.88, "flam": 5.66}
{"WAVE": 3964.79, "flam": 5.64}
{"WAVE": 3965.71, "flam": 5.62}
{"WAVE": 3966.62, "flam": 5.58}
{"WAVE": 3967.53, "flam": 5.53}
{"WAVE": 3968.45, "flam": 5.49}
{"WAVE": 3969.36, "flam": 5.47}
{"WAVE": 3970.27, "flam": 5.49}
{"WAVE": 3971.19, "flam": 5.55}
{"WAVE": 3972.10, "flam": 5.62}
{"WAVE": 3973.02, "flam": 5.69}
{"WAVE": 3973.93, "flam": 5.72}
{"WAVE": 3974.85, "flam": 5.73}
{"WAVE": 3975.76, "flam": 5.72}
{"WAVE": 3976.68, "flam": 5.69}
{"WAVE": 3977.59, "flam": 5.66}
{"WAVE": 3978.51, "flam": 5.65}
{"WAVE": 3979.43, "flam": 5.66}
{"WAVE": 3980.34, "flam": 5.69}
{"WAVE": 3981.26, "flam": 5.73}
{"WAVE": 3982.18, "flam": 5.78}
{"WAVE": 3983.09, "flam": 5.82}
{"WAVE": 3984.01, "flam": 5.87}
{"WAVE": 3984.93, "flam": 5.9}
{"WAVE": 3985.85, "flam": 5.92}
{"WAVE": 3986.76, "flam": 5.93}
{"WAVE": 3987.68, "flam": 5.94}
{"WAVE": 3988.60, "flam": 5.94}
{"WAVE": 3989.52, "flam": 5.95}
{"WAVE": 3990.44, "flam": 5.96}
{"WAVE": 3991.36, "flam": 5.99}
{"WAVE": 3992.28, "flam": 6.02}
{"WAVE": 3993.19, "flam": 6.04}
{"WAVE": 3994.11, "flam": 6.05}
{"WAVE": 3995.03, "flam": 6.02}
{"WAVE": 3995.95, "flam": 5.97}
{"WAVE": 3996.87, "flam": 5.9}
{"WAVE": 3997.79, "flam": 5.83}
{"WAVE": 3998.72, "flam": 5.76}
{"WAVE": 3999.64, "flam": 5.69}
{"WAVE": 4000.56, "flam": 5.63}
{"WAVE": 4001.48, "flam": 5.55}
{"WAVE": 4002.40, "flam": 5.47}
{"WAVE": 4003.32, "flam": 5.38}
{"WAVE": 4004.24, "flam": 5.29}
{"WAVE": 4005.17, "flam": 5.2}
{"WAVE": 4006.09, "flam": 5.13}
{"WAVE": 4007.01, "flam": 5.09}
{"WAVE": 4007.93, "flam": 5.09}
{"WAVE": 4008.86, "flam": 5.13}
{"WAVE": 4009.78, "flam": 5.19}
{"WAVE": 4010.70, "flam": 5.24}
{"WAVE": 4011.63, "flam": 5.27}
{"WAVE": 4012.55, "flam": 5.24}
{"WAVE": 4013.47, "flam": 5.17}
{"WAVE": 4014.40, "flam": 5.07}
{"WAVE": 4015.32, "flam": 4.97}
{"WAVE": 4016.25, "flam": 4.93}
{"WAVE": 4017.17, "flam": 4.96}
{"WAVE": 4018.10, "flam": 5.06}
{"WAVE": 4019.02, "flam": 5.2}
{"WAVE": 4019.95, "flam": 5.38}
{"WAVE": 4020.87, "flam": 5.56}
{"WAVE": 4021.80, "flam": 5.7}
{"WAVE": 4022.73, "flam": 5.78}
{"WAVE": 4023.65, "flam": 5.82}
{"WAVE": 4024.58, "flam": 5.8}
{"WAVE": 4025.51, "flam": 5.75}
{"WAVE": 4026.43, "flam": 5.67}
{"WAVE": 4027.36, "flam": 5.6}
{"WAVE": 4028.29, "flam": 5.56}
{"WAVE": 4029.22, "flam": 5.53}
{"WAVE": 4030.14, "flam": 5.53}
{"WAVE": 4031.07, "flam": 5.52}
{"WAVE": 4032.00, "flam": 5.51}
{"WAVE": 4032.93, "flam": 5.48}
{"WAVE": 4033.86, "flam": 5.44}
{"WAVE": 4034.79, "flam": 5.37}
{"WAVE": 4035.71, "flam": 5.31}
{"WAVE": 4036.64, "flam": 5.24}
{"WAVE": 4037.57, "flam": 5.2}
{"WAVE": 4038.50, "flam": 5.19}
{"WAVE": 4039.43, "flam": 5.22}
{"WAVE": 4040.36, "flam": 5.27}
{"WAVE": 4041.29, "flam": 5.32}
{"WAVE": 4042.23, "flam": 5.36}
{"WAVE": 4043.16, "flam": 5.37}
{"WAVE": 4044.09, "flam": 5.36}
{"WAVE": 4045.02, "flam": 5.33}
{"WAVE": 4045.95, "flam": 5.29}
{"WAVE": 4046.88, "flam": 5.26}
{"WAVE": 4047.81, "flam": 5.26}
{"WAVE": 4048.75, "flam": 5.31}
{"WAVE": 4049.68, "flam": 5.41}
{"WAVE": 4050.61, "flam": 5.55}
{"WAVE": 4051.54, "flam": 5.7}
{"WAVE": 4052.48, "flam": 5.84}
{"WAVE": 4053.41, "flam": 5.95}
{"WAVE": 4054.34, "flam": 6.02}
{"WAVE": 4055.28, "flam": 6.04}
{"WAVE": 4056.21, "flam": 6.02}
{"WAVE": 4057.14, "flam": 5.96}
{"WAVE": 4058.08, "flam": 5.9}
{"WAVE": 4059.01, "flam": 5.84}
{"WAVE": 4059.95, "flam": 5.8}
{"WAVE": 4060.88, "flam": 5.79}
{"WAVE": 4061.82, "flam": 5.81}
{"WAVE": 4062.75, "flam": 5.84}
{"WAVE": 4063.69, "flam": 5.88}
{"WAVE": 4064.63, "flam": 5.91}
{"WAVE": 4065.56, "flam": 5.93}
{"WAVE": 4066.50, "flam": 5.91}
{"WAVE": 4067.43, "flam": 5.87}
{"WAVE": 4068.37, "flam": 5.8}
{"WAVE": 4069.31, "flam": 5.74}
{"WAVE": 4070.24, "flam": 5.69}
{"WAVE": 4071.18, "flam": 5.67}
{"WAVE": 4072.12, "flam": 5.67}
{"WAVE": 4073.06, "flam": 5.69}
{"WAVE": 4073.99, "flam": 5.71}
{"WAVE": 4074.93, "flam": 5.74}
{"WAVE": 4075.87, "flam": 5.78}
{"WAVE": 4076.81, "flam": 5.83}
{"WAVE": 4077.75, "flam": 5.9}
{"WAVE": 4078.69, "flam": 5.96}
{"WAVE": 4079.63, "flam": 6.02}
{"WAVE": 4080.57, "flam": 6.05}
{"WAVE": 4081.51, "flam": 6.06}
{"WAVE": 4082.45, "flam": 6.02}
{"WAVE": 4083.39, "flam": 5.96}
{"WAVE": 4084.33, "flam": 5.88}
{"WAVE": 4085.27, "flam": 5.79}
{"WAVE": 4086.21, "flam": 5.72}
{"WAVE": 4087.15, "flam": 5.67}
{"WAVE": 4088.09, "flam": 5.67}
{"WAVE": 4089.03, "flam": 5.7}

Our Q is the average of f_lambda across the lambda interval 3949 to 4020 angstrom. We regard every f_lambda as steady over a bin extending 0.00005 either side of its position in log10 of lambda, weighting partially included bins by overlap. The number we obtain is 5.63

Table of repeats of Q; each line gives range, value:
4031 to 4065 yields 5.56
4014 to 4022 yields 5.19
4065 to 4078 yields 5.78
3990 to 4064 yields 5.53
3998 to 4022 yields 5.28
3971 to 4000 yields 5.83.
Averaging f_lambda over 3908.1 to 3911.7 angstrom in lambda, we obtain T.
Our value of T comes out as 6.64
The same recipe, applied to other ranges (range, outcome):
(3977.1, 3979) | 5.65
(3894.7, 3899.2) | 6.96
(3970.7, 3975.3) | 5.65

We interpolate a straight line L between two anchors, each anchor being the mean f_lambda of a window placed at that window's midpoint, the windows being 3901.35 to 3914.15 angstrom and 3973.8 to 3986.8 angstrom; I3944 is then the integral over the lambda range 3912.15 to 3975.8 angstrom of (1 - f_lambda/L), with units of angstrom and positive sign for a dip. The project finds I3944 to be 3.42 angstrom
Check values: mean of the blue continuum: 6.57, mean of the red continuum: 5.76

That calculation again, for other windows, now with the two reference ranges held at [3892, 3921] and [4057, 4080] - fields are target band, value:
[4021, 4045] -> 2.08 angstrom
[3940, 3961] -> 1.82 angstrom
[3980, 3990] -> 0.58 angstrom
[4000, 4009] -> 1.21 angstrom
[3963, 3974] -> 1.25 angstrom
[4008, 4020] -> 1.88 angstrom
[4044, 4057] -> 0.65 angstrom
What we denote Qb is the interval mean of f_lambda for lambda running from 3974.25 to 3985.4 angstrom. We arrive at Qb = 5.74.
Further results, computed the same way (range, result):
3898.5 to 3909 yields 6.63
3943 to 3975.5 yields 5.75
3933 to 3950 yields 5.66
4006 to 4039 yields 5.36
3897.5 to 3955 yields 6.09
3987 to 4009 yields 5.68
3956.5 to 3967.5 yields 5.75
